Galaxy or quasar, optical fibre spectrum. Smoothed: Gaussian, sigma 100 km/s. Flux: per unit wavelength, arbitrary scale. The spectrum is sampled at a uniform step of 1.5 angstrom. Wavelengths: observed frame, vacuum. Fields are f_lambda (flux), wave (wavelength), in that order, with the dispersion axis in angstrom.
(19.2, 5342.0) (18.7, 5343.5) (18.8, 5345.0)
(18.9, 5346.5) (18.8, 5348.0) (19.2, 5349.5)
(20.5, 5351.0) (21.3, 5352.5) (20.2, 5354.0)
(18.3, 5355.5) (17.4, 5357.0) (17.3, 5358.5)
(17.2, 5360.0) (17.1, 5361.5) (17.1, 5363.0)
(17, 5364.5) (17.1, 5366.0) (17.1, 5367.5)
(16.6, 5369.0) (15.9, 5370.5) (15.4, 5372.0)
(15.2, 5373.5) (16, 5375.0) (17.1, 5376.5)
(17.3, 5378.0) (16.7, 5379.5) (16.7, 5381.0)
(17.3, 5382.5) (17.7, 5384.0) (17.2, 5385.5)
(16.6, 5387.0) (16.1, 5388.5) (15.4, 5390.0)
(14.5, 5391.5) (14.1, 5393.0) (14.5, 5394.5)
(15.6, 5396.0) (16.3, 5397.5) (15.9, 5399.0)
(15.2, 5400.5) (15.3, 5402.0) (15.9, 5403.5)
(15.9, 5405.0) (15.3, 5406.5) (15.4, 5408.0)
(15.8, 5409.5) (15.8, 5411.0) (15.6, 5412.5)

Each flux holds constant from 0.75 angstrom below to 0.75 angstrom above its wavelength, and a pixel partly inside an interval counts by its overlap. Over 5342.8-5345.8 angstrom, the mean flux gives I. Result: 18.8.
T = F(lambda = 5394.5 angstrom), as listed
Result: 14.5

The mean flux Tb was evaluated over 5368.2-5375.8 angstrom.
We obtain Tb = 15.8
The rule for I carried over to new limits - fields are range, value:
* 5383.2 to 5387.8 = 17.2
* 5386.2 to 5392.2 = 15.7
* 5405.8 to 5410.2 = 15.5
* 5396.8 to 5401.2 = 15.8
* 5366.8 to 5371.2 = 16.5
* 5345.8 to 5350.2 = 19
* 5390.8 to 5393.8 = 14.3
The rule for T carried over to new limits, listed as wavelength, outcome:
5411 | 15.8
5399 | 15.9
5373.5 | 15.2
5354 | 20.2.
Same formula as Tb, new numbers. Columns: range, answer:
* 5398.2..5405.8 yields 15.6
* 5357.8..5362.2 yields 17.2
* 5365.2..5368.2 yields 17.1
